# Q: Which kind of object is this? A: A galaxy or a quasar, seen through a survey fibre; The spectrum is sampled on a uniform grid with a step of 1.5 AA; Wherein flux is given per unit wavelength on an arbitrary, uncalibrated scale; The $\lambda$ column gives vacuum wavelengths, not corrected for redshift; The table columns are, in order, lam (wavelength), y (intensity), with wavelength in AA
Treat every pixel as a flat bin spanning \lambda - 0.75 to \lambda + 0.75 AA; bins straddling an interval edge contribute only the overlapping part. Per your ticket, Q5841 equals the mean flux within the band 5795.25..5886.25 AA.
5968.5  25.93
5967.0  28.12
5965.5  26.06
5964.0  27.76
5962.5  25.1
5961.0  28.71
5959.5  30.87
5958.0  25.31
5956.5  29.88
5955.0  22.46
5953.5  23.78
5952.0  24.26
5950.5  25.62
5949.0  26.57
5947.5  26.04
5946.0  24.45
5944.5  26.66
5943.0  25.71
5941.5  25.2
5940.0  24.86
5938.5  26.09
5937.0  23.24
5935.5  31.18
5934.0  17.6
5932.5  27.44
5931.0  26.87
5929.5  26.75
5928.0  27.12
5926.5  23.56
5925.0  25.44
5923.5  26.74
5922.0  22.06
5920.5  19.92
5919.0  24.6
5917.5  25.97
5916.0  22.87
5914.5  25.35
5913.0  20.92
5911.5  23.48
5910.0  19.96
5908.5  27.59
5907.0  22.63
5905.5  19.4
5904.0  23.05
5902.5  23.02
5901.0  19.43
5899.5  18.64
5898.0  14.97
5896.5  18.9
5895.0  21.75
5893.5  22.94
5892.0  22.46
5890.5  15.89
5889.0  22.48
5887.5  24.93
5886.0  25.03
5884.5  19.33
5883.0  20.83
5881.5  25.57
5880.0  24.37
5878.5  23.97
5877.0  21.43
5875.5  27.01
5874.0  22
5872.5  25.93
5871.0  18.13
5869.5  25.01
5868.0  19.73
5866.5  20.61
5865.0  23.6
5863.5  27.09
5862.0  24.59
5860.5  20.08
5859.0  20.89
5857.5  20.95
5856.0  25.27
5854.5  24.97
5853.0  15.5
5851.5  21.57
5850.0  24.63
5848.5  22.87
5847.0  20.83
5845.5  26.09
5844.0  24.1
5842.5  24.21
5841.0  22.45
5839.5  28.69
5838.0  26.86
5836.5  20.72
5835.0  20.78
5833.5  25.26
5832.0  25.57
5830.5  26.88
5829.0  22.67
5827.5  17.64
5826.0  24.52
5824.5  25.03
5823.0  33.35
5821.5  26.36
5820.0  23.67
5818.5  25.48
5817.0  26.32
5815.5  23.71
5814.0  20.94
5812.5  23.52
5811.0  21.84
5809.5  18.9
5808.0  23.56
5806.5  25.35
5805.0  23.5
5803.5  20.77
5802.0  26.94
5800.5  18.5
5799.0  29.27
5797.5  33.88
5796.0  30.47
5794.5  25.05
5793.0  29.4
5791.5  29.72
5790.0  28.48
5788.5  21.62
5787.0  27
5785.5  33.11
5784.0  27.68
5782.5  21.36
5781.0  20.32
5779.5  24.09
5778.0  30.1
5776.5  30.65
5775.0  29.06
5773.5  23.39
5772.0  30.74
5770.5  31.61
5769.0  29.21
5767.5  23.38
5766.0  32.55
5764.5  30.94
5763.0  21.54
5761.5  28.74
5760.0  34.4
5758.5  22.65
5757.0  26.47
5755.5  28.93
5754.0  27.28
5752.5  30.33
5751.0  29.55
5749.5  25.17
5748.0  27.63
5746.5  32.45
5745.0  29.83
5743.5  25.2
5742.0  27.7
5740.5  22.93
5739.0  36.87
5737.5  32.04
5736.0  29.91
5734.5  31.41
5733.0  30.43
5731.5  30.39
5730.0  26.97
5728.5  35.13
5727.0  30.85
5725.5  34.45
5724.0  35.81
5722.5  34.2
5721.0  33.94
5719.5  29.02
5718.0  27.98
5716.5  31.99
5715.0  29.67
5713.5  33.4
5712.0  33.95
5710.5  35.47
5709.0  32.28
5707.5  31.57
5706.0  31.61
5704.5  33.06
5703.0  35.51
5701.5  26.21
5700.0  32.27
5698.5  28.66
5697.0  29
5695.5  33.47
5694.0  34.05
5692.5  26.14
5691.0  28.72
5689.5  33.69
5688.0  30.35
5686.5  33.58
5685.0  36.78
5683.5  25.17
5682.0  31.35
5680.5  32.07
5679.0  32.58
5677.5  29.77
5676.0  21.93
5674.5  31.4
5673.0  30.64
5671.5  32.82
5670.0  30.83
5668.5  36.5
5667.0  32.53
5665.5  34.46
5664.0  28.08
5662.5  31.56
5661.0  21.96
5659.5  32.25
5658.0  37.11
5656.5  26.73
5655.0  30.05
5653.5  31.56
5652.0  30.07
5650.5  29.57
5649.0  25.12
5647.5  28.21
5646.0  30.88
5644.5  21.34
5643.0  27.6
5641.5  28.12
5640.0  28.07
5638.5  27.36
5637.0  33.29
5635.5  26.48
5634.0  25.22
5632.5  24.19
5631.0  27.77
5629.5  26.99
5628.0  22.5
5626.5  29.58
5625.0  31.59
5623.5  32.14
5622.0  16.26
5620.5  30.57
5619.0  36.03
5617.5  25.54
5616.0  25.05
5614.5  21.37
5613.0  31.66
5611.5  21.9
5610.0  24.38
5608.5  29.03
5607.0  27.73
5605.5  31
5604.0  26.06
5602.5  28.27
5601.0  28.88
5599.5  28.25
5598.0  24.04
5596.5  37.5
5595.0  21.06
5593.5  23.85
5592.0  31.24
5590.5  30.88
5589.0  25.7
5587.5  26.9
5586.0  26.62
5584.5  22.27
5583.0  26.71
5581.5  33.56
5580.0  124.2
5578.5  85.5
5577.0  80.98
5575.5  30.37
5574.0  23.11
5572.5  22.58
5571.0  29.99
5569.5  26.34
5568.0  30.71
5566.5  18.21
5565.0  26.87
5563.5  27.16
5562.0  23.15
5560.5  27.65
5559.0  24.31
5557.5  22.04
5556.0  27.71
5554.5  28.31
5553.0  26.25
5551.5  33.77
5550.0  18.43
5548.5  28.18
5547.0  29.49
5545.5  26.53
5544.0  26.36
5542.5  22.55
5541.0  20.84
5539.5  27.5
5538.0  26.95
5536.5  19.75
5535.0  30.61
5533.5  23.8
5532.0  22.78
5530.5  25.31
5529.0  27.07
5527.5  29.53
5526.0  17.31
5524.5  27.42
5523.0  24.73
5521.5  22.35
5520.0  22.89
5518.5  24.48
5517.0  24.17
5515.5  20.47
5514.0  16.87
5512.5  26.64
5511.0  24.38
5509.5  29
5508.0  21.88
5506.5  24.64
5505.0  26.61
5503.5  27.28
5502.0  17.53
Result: 23.8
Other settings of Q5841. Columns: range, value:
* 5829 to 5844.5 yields 24.5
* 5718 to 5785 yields 29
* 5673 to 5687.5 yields 30.5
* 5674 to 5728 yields 31.5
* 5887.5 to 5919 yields 21.7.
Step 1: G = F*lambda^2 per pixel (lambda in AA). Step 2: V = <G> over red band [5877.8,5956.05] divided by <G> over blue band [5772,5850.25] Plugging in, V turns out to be 1.0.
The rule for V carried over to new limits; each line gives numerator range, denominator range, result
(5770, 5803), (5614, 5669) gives 1.01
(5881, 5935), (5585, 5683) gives 0.88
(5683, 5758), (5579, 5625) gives 1.04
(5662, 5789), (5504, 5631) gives 1.11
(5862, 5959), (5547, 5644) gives 0.87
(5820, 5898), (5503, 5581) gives 0.88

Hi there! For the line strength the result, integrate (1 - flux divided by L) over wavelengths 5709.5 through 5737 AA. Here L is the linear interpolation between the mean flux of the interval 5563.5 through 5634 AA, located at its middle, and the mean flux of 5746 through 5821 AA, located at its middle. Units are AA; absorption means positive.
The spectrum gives -3.64 AA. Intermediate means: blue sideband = 31.5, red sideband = 26.6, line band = 31.9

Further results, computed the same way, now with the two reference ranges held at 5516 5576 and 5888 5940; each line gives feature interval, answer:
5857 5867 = 0.3 AA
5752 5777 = -4.5 AA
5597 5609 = -1.5 AA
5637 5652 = -1.8 AA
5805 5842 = -0.9 AA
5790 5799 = -2.2 AA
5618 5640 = -2.6 AA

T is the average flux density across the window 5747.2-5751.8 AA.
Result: 27.5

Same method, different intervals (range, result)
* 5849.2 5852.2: 23.1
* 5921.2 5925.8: 24.7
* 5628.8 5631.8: 27.3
